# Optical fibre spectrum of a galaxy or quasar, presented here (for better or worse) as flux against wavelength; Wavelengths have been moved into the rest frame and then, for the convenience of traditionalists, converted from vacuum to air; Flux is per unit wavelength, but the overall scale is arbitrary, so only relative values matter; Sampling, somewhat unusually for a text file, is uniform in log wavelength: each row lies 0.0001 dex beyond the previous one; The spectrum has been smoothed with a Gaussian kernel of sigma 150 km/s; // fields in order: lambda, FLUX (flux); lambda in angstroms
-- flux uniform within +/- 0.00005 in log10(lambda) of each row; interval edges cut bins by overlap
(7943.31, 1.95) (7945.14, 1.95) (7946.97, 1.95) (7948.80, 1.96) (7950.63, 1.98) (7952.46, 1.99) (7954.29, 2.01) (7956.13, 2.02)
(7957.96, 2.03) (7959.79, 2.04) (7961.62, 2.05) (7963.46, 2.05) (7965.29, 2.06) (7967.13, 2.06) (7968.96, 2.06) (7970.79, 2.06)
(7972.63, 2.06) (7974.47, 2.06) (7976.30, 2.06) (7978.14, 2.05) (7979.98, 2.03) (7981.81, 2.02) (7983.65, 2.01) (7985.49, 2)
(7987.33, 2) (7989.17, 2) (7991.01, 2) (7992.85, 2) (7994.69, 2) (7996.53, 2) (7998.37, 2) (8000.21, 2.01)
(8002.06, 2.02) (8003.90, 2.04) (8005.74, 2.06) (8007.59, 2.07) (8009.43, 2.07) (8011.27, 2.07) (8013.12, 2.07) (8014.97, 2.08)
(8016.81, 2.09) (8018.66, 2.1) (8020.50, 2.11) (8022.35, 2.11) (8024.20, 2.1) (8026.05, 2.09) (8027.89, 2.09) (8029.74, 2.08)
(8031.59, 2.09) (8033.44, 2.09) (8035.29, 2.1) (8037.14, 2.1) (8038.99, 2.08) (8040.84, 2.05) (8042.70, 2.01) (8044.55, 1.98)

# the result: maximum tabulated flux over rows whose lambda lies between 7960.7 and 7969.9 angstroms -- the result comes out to 2.06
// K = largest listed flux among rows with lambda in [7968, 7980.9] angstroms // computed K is 2.06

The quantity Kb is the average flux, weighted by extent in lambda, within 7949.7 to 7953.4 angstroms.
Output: 1.99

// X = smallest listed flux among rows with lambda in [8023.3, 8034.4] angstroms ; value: 2.08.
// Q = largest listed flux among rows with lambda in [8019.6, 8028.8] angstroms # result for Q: 2.11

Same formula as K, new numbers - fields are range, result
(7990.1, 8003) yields 2.02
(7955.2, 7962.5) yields 2.05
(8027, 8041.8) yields 2.1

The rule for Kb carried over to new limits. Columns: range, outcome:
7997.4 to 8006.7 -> 2.02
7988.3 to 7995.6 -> 2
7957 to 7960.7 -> 2.04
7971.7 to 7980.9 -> 2.05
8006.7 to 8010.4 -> 2.07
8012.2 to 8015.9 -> 2.08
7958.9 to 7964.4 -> 2.05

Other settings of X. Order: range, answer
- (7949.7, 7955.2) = 1.98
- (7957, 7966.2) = 2.03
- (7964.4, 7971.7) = 2.06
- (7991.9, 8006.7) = 2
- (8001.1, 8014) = 2.02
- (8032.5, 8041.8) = 2.05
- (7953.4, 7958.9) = 2.01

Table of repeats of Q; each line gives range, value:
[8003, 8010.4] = 2.07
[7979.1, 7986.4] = 2.03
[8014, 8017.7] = 2.09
